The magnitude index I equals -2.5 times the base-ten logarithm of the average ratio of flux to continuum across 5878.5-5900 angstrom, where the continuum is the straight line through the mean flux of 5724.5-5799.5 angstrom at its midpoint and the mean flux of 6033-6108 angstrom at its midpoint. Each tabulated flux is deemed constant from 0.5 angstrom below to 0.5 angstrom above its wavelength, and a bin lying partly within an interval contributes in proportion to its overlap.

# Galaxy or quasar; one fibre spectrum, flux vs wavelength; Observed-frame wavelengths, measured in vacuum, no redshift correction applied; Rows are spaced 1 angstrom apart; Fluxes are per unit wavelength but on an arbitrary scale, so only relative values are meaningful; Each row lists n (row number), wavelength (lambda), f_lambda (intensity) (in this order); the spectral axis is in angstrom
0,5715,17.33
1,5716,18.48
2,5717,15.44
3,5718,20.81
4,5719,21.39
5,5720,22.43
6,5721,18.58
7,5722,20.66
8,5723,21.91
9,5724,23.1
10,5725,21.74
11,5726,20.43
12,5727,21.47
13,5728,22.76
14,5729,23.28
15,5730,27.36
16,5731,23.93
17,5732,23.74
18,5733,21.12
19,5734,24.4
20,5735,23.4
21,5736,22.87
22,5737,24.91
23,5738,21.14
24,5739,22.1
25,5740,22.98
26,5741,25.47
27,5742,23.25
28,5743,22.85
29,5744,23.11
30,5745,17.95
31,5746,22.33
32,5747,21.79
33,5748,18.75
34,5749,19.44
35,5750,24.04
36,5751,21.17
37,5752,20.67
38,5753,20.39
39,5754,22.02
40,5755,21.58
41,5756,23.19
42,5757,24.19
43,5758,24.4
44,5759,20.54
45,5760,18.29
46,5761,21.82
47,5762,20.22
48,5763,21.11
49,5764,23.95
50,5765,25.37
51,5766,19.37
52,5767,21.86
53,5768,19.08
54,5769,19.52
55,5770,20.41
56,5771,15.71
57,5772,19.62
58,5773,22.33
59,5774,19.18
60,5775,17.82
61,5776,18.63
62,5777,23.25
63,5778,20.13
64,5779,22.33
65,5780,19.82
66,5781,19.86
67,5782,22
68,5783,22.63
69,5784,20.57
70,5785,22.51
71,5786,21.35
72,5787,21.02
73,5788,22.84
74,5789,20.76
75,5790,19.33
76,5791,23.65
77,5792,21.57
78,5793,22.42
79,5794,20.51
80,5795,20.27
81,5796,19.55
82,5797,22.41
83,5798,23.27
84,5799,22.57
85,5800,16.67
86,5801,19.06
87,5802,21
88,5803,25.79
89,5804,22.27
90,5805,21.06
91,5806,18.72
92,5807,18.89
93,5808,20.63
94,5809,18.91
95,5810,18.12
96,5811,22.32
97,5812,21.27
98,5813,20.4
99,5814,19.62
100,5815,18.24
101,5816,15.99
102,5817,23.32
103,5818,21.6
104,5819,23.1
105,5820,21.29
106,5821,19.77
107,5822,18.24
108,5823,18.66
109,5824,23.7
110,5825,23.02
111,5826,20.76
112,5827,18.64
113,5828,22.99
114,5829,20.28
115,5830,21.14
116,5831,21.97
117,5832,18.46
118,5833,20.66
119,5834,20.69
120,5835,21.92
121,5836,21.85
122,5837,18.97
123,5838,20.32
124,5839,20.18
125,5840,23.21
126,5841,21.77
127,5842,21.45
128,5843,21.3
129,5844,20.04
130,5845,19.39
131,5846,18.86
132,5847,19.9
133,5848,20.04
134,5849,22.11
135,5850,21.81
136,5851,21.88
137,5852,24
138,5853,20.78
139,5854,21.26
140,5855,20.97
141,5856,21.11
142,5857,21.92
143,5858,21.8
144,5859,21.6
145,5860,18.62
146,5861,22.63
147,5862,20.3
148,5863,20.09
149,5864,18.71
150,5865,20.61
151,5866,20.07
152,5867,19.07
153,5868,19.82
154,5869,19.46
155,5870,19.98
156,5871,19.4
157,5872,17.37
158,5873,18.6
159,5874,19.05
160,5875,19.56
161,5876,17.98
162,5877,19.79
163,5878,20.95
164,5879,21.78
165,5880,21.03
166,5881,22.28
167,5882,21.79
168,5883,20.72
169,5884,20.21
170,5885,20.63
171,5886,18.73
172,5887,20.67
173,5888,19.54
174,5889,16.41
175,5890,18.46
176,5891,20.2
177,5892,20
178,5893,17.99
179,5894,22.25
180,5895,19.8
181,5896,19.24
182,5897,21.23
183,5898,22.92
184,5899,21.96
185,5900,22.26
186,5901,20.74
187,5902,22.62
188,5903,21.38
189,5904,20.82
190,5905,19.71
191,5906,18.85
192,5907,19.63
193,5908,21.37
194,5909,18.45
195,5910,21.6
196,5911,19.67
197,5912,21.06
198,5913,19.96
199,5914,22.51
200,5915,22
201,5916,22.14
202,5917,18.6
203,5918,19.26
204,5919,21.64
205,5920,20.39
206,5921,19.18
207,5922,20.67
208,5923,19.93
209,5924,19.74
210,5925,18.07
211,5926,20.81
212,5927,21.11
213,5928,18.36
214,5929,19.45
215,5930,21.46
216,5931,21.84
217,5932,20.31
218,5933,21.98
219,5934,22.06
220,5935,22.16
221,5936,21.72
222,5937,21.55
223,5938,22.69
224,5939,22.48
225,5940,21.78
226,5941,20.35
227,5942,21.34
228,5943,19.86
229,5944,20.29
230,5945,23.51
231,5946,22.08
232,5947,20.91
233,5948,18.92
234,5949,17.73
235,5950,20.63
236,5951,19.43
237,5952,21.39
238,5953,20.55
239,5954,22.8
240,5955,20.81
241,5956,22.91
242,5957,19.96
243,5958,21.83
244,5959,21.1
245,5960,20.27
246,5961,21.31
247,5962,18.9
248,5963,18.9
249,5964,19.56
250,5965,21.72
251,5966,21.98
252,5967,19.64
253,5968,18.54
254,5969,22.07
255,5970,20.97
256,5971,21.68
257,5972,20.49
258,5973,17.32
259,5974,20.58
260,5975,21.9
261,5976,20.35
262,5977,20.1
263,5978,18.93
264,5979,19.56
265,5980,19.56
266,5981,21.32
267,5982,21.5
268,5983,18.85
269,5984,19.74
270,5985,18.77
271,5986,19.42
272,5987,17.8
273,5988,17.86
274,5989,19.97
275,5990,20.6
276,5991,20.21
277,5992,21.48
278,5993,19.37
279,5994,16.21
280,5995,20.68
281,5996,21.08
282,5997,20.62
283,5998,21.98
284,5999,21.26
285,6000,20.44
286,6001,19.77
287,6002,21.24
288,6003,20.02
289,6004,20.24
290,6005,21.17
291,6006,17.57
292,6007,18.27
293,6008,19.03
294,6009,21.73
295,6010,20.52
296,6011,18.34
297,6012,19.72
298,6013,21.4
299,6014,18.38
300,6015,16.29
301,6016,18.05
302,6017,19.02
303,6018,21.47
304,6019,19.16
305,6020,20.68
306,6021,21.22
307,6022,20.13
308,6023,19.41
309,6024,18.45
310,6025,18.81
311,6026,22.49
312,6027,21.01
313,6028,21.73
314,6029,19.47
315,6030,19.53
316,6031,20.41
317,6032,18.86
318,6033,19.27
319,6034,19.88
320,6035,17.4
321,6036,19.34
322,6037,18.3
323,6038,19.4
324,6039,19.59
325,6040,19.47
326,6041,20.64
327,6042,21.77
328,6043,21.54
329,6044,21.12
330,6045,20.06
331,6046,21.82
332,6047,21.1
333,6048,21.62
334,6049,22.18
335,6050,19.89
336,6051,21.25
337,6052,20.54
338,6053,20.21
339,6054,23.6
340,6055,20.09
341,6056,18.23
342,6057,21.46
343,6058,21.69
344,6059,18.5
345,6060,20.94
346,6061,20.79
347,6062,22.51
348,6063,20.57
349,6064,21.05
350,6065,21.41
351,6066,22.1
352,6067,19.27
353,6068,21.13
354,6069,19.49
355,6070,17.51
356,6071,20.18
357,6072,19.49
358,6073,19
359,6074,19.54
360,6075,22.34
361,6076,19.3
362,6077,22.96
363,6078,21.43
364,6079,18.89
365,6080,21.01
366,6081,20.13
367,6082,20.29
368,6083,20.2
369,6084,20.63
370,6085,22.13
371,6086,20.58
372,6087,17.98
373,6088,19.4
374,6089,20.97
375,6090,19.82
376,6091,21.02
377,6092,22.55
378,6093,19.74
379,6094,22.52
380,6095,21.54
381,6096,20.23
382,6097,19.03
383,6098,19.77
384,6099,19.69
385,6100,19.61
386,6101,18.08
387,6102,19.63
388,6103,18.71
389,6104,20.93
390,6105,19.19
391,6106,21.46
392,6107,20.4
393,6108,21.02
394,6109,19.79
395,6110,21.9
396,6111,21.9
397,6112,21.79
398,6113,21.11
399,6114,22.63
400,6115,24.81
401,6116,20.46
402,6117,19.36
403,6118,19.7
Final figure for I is 0.037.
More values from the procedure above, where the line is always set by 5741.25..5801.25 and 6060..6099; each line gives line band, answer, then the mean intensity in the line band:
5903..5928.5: 0.03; 20.2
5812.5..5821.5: 0.03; 20.4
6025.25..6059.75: 0.01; 20.4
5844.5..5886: 0.03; 20.4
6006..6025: 0.06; 19.4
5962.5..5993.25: 0.04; 20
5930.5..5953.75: -0.02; 21.1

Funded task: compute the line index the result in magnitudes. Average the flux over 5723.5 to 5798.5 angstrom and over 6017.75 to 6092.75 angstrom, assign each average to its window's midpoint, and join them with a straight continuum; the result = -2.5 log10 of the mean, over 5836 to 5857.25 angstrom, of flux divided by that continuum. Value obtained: 0.01 mag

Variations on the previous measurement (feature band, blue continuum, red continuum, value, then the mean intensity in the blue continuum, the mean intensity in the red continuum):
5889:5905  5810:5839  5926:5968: 0.009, 20.6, 20.9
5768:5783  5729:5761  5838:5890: 0.091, 22.4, 20.4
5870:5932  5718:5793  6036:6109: 0.043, 21.6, 20.4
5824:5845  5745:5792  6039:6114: -0.002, 21.1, 20.6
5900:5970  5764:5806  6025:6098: -0.002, 21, 20.4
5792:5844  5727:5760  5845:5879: 0.017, 22.5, 20.3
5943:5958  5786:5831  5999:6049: -0.031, 20.8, 20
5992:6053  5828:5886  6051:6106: 0.021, 20.6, 20.4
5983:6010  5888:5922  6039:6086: 0.038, 20.4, 20.7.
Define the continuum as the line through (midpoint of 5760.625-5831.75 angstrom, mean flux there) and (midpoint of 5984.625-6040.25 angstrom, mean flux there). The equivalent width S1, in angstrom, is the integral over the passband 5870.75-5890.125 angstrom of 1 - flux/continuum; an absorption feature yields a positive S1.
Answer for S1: 0.6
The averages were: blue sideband 20.8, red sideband 19.7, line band 19.8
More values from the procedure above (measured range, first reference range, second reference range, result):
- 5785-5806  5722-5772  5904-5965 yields 0.3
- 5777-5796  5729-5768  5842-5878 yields 0.2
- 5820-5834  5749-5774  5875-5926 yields 0.1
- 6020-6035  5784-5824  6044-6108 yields 0.4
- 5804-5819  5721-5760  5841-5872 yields 0.8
